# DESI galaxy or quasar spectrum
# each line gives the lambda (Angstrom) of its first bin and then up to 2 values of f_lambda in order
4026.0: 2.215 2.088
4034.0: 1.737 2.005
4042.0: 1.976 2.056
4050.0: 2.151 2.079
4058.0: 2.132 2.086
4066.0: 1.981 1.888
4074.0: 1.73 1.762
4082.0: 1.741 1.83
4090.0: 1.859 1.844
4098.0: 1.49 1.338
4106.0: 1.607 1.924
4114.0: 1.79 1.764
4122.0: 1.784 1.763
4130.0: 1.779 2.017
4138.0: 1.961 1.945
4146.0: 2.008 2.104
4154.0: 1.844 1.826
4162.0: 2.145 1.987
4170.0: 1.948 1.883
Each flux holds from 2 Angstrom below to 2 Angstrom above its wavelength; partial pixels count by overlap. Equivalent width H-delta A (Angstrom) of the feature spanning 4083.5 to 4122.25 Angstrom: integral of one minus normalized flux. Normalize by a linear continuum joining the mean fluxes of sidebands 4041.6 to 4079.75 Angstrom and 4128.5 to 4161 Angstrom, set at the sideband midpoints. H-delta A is 4.8 Angstrom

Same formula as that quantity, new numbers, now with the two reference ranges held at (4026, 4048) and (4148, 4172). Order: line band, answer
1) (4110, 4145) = 2.1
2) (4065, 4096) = 2.5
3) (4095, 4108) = 3.1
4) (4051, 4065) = -0.7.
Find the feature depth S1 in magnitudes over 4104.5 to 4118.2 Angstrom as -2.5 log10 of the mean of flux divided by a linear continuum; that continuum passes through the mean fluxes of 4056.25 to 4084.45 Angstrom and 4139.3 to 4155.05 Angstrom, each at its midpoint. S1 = 0.10 mag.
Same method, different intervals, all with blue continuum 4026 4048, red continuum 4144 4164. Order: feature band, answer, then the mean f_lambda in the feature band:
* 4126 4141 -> 0.05 mag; 1.9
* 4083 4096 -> 0.09 mag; 1.84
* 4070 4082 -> 0.13 mag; 1.77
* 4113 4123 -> 0.12 mag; 1.78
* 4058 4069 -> -0.02 mag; 2.04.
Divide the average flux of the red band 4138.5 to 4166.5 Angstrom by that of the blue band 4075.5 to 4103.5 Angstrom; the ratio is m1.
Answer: 1.2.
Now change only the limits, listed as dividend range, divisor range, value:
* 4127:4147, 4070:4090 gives 1.08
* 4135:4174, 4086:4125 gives 1.15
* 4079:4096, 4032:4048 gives 0.93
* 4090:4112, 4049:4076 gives 0.83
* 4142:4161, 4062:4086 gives 1.06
